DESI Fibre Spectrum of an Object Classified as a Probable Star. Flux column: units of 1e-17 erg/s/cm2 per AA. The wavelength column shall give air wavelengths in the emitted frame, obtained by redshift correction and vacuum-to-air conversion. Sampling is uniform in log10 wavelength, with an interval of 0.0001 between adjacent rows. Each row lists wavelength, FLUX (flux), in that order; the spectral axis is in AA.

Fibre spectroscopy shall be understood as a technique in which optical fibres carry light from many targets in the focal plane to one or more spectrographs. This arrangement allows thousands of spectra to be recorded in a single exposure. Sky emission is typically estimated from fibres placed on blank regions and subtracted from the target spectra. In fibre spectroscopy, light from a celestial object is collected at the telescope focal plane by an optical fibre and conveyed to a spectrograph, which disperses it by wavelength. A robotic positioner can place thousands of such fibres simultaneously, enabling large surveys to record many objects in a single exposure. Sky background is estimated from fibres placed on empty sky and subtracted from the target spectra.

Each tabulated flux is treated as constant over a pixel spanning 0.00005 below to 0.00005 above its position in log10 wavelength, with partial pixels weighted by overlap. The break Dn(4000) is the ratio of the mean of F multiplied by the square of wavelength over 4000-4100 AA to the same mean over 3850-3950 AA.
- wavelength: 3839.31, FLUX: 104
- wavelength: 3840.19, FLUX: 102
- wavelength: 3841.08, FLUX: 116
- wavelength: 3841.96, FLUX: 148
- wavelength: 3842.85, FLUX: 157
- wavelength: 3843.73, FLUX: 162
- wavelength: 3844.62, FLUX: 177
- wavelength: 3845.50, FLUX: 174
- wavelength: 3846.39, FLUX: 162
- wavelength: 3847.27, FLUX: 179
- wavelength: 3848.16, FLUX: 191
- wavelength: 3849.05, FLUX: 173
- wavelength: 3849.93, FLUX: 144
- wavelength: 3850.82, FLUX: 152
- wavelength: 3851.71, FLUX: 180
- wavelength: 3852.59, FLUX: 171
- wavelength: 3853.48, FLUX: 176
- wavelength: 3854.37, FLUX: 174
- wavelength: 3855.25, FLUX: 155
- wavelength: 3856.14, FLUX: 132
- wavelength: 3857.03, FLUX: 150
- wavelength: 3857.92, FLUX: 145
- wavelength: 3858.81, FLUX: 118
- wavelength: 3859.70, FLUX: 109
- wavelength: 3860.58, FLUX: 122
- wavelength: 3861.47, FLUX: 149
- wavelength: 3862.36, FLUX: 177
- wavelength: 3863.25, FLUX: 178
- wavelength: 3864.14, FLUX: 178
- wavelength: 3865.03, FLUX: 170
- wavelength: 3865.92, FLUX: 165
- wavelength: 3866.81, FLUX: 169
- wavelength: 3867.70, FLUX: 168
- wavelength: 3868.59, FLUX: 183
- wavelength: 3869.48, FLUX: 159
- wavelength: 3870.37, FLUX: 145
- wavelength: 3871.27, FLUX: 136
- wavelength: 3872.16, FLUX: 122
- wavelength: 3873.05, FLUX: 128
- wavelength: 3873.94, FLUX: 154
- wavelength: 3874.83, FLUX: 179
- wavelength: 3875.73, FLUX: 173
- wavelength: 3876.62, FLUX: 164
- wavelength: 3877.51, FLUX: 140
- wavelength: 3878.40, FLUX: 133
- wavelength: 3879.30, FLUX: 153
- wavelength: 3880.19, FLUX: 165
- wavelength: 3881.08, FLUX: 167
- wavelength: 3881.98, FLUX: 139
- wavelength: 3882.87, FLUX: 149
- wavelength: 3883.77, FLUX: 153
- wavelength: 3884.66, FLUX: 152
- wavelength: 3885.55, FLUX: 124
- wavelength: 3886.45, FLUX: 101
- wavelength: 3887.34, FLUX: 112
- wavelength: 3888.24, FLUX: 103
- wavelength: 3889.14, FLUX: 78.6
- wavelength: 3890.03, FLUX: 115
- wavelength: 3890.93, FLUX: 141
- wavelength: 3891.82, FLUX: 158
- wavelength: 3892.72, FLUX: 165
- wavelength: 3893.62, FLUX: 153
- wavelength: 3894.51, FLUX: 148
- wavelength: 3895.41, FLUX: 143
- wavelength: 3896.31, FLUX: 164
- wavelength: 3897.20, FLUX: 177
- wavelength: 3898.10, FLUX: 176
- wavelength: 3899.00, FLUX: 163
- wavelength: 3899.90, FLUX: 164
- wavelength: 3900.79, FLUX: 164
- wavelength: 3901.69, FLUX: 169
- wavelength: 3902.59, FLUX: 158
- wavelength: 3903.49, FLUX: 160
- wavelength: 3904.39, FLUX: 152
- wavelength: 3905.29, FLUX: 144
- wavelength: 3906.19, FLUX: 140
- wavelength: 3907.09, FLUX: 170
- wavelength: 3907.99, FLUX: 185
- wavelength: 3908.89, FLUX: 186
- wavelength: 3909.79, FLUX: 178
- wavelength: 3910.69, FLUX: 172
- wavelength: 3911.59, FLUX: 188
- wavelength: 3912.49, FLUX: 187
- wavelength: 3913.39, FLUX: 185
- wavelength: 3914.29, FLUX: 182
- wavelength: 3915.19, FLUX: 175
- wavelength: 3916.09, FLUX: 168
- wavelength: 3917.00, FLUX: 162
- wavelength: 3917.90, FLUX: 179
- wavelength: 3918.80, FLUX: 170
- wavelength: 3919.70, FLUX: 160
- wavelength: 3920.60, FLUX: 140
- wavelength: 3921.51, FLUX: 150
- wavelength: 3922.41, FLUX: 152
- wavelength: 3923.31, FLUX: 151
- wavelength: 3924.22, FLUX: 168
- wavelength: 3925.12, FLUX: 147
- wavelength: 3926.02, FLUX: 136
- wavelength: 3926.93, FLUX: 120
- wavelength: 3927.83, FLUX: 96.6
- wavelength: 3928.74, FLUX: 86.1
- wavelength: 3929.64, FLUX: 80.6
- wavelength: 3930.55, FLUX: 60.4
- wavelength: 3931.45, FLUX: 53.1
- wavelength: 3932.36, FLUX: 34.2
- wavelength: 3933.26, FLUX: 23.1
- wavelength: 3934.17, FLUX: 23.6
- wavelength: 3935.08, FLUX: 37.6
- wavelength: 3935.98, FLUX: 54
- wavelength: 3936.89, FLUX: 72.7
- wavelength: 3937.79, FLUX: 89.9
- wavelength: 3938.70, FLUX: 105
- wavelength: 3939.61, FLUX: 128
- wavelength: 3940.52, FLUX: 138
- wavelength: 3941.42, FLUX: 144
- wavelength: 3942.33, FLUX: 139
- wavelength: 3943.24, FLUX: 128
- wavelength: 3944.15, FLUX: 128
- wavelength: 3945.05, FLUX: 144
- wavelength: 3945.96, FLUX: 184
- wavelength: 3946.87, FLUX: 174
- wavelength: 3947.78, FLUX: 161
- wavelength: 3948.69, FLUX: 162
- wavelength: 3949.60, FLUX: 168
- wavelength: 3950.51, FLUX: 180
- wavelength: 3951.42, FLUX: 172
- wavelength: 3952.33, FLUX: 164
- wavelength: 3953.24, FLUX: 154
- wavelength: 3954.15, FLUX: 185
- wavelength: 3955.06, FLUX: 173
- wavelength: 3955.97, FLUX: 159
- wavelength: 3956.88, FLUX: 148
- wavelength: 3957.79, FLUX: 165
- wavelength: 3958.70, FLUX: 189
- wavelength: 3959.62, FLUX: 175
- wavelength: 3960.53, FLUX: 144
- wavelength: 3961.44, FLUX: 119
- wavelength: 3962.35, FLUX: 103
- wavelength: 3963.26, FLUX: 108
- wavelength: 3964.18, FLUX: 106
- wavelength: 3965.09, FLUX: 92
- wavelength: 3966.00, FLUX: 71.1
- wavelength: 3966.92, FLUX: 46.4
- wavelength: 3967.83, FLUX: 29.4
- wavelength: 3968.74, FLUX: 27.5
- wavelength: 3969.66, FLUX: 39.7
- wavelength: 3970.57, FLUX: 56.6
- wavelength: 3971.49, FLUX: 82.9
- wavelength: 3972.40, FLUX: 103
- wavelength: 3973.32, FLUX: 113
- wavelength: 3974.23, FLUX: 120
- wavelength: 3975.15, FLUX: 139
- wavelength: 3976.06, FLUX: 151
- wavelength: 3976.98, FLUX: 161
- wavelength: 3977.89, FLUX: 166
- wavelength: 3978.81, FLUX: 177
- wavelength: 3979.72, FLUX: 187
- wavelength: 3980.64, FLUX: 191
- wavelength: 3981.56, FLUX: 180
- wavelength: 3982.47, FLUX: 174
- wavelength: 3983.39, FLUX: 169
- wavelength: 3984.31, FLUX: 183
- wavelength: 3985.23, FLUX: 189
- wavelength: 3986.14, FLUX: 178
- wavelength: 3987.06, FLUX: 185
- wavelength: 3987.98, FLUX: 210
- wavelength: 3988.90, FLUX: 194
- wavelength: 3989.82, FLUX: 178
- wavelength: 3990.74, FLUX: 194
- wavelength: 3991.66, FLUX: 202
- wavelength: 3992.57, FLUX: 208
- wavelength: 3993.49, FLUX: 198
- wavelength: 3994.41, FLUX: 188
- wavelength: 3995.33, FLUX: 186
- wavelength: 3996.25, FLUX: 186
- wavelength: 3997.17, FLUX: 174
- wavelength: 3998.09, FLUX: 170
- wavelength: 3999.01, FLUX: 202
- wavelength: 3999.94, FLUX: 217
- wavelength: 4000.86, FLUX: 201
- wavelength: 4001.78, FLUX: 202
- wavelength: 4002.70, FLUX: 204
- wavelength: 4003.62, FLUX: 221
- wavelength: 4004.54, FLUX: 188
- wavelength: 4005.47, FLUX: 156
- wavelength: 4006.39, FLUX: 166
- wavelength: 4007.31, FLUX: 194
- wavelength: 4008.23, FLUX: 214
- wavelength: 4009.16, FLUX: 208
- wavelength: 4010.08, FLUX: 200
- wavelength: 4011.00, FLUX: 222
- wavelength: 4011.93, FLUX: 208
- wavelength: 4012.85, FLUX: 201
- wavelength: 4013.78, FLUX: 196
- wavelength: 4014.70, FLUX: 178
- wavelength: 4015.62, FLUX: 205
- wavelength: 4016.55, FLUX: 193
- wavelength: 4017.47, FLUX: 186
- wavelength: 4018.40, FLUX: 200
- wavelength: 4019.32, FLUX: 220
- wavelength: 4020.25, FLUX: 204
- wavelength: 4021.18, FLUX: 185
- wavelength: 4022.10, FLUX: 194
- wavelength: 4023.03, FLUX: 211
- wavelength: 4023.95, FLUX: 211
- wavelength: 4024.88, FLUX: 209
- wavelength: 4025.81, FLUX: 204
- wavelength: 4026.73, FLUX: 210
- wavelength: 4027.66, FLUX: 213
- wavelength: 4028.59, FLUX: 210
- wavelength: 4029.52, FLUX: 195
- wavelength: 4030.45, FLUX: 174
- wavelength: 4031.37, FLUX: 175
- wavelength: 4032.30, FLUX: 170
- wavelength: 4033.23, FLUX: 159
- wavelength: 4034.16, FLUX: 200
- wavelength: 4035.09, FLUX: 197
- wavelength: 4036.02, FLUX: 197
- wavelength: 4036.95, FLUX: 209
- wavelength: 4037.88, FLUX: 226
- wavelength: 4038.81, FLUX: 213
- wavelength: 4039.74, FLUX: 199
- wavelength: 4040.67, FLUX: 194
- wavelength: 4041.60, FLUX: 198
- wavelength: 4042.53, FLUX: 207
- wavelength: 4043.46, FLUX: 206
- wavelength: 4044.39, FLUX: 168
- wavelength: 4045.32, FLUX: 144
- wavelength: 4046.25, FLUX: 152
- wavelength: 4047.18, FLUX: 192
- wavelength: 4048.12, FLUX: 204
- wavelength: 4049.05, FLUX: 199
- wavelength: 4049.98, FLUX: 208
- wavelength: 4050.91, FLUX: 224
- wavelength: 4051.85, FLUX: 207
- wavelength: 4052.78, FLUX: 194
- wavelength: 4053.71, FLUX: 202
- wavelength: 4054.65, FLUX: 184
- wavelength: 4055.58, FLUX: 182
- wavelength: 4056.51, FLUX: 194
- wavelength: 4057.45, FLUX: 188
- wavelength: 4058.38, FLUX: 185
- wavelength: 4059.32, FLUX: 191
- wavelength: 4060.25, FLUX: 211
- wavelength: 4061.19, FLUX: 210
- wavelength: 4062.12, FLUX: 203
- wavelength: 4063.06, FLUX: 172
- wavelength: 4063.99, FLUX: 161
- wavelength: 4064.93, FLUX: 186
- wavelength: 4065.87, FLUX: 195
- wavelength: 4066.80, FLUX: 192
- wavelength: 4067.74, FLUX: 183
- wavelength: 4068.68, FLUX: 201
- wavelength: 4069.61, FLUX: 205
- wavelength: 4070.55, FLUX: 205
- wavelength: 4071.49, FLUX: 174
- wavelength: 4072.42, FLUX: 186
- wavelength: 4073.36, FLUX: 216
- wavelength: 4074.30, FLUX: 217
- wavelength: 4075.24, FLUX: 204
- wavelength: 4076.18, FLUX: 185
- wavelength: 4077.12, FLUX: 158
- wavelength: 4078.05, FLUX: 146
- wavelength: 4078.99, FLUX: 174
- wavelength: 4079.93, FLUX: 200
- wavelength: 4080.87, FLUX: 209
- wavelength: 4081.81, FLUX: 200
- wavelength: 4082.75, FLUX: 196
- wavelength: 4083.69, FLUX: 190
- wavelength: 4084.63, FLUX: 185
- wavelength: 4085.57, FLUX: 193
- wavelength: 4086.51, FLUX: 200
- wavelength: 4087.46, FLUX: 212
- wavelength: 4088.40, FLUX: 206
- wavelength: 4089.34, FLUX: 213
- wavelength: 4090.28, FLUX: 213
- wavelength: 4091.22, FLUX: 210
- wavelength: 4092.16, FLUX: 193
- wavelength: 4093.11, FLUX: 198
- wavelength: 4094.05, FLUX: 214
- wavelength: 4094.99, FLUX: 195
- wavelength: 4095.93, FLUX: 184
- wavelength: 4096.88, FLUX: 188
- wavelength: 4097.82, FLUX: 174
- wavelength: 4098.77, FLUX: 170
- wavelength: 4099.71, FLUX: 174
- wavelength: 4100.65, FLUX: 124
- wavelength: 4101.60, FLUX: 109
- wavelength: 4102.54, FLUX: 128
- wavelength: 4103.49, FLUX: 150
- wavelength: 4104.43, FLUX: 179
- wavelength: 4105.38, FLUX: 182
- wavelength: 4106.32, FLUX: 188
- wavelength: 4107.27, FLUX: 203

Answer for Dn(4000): 1.47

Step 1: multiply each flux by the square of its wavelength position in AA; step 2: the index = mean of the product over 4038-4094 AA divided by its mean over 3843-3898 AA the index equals 1.4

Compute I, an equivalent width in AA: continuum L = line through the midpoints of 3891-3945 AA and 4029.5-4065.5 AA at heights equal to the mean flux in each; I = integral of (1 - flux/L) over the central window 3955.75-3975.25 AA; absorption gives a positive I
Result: 6.5 AA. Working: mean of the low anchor 138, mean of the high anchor 192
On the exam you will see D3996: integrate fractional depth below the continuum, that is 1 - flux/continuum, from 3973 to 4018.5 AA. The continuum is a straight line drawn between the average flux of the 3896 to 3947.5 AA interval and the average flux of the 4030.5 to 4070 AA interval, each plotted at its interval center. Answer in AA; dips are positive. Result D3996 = -4.5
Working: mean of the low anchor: 138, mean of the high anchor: 192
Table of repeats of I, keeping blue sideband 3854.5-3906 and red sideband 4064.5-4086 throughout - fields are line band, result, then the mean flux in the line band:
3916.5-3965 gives 9.8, 130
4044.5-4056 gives -0.3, 190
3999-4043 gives -4.7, 199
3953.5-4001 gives 5.3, 152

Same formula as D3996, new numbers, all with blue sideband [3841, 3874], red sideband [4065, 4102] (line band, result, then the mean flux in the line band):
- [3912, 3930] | 1.7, 150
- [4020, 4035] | -1.1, 195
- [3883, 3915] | 1.6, 155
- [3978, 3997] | -1.2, 187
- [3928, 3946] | 8.3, 90.7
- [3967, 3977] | 4.9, 88.3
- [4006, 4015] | -1.0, 199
